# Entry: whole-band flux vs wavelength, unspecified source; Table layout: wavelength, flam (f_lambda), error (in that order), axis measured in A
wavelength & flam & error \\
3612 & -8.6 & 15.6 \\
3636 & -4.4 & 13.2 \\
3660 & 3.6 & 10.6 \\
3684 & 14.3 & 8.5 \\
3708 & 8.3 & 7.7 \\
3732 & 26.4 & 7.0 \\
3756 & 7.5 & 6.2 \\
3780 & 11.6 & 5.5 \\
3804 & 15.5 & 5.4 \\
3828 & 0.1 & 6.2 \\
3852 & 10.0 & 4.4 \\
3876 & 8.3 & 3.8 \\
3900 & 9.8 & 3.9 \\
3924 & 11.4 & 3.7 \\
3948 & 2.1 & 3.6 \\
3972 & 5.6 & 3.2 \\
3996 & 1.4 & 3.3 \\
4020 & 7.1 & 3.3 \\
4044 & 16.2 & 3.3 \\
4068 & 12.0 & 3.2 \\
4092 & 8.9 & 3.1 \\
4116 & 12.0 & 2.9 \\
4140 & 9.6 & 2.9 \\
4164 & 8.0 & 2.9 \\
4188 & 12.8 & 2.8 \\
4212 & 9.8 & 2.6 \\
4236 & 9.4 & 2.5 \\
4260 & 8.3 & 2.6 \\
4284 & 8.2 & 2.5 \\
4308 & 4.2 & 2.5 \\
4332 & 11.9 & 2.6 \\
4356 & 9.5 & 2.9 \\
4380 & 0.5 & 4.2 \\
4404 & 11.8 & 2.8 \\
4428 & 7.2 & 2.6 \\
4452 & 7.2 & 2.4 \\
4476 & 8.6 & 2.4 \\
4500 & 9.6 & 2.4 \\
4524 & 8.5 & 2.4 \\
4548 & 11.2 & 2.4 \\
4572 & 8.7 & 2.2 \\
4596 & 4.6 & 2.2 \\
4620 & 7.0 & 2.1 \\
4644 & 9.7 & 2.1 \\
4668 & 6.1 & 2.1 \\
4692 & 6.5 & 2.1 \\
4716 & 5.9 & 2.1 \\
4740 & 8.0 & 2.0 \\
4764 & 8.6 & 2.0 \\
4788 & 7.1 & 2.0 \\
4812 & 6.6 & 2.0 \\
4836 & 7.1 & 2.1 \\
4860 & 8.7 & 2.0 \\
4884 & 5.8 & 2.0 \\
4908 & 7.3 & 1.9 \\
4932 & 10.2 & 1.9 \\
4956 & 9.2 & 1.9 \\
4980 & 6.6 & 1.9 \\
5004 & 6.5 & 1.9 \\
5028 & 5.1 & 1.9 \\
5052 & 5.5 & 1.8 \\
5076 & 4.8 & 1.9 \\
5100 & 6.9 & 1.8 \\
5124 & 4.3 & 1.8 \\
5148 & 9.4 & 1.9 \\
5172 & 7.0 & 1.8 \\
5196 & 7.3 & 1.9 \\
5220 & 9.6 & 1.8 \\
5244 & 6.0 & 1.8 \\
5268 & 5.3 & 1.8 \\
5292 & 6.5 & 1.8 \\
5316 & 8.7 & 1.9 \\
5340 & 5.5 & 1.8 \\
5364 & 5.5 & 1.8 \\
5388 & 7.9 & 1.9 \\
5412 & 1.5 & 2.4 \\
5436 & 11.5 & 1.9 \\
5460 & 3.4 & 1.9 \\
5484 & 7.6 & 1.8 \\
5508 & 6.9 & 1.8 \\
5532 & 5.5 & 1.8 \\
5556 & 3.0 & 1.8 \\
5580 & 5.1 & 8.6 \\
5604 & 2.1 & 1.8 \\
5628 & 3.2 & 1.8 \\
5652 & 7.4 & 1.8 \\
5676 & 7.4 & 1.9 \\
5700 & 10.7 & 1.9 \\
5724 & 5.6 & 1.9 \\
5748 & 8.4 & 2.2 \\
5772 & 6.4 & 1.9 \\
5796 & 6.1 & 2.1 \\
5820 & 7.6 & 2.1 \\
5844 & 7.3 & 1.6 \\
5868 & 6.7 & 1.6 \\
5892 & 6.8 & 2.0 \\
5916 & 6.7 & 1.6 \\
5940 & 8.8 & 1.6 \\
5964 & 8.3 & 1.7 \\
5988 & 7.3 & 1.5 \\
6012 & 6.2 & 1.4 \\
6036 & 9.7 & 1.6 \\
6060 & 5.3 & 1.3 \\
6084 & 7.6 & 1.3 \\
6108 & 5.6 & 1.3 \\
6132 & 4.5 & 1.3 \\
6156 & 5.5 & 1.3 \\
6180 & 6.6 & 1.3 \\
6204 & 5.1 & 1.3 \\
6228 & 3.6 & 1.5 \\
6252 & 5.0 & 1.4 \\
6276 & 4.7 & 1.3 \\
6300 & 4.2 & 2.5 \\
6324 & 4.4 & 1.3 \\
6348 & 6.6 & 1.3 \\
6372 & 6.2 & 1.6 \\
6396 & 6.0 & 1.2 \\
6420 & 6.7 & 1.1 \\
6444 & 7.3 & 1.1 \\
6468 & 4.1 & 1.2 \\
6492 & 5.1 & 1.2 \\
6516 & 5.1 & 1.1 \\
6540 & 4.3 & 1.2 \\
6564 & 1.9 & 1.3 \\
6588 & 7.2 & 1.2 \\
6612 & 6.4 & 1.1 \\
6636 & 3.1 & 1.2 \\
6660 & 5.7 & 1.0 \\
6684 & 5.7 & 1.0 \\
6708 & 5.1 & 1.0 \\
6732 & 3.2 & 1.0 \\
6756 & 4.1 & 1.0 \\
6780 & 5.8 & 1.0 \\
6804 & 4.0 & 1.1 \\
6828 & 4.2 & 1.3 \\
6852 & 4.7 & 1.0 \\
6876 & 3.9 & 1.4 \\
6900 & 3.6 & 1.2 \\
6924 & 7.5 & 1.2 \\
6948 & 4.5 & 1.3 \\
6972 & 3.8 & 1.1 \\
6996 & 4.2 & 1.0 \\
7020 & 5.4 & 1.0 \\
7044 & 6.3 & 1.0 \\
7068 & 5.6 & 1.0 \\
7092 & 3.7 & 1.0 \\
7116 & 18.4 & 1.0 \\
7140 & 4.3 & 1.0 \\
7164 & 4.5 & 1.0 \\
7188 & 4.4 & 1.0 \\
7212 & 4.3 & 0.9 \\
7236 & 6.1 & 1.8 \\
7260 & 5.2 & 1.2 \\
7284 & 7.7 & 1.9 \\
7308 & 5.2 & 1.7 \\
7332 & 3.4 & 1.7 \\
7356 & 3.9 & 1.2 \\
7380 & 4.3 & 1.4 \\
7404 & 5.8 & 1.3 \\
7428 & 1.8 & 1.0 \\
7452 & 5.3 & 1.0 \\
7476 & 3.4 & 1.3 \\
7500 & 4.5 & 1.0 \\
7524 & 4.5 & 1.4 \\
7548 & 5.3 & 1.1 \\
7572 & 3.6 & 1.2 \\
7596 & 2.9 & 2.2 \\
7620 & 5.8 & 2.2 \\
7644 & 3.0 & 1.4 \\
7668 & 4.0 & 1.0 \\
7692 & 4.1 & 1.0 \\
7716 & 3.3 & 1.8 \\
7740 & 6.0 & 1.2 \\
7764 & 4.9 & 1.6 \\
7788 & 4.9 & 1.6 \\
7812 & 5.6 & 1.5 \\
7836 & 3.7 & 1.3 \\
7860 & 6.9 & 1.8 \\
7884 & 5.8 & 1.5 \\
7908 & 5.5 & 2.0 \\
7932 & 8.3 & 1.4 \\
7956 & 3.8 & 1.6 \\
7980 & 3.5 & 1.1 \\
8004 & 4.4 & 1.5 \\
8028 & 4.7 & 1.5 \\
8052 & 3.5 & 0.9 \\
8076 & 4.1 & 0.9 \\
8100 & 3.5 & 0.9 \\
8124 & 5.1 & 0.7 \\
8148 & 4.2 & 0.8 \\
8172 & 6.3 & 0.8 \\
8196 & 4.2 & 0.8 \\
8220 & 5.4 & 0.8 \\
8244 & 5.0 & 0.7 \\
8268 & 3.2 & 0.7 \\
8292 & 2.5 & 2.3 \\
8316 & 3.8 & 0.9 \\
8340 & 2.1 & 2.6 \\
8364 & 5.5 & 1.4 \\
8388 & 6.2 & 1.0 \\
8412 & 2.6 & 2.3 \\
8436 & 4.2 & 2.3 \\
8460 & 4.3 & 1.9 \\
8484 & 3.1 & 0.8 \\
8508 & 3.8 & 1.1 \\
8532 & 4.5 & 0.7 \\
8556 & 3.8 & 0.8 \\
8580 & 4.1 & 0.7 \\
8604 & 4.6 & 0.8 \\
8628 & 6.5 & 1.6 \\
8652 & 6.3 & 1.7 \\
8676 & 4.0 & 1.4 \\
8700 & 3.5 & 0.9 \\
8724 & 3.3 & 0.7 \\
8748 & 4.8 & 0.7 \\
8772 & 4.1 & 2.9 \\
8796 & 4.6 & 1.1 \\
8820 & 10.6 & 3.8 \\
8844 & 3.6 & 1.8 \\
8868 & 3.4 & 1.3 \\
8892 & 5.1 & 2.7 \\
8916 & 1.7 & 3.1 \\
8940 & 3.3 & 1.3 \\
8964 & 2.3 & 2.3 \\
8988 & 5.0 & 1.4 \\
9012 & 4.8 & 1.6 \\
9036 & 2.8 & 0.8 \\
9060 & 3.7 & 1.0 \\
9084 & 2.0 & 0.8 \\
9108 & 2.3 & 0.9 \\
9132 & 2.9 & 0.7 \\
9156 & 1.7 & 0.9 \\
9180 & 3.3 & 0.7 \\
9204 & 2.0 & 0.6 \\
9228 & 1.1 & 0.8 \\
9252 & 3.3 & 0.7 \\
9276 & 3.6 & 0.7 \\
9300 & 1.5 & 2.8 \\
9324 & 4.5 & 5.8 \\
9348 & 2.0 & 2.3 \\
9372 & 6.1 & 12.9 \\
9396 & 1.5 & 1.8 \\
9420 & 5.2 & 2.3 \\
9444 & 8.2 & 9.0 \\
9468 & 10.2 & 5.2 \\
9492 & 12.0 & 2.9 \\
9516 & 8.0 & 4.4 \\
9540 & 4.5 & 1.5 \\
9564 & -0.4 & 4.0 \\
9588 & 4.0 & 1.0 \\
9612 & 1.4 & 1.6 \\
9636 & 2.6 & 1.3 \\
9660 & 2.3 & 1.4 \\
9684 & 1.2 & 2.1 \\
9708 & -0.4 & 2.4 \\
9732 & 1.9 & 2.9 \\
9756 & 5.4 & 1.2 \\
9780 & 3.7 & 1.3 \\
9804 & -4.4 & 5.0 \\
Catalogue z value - 0.084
